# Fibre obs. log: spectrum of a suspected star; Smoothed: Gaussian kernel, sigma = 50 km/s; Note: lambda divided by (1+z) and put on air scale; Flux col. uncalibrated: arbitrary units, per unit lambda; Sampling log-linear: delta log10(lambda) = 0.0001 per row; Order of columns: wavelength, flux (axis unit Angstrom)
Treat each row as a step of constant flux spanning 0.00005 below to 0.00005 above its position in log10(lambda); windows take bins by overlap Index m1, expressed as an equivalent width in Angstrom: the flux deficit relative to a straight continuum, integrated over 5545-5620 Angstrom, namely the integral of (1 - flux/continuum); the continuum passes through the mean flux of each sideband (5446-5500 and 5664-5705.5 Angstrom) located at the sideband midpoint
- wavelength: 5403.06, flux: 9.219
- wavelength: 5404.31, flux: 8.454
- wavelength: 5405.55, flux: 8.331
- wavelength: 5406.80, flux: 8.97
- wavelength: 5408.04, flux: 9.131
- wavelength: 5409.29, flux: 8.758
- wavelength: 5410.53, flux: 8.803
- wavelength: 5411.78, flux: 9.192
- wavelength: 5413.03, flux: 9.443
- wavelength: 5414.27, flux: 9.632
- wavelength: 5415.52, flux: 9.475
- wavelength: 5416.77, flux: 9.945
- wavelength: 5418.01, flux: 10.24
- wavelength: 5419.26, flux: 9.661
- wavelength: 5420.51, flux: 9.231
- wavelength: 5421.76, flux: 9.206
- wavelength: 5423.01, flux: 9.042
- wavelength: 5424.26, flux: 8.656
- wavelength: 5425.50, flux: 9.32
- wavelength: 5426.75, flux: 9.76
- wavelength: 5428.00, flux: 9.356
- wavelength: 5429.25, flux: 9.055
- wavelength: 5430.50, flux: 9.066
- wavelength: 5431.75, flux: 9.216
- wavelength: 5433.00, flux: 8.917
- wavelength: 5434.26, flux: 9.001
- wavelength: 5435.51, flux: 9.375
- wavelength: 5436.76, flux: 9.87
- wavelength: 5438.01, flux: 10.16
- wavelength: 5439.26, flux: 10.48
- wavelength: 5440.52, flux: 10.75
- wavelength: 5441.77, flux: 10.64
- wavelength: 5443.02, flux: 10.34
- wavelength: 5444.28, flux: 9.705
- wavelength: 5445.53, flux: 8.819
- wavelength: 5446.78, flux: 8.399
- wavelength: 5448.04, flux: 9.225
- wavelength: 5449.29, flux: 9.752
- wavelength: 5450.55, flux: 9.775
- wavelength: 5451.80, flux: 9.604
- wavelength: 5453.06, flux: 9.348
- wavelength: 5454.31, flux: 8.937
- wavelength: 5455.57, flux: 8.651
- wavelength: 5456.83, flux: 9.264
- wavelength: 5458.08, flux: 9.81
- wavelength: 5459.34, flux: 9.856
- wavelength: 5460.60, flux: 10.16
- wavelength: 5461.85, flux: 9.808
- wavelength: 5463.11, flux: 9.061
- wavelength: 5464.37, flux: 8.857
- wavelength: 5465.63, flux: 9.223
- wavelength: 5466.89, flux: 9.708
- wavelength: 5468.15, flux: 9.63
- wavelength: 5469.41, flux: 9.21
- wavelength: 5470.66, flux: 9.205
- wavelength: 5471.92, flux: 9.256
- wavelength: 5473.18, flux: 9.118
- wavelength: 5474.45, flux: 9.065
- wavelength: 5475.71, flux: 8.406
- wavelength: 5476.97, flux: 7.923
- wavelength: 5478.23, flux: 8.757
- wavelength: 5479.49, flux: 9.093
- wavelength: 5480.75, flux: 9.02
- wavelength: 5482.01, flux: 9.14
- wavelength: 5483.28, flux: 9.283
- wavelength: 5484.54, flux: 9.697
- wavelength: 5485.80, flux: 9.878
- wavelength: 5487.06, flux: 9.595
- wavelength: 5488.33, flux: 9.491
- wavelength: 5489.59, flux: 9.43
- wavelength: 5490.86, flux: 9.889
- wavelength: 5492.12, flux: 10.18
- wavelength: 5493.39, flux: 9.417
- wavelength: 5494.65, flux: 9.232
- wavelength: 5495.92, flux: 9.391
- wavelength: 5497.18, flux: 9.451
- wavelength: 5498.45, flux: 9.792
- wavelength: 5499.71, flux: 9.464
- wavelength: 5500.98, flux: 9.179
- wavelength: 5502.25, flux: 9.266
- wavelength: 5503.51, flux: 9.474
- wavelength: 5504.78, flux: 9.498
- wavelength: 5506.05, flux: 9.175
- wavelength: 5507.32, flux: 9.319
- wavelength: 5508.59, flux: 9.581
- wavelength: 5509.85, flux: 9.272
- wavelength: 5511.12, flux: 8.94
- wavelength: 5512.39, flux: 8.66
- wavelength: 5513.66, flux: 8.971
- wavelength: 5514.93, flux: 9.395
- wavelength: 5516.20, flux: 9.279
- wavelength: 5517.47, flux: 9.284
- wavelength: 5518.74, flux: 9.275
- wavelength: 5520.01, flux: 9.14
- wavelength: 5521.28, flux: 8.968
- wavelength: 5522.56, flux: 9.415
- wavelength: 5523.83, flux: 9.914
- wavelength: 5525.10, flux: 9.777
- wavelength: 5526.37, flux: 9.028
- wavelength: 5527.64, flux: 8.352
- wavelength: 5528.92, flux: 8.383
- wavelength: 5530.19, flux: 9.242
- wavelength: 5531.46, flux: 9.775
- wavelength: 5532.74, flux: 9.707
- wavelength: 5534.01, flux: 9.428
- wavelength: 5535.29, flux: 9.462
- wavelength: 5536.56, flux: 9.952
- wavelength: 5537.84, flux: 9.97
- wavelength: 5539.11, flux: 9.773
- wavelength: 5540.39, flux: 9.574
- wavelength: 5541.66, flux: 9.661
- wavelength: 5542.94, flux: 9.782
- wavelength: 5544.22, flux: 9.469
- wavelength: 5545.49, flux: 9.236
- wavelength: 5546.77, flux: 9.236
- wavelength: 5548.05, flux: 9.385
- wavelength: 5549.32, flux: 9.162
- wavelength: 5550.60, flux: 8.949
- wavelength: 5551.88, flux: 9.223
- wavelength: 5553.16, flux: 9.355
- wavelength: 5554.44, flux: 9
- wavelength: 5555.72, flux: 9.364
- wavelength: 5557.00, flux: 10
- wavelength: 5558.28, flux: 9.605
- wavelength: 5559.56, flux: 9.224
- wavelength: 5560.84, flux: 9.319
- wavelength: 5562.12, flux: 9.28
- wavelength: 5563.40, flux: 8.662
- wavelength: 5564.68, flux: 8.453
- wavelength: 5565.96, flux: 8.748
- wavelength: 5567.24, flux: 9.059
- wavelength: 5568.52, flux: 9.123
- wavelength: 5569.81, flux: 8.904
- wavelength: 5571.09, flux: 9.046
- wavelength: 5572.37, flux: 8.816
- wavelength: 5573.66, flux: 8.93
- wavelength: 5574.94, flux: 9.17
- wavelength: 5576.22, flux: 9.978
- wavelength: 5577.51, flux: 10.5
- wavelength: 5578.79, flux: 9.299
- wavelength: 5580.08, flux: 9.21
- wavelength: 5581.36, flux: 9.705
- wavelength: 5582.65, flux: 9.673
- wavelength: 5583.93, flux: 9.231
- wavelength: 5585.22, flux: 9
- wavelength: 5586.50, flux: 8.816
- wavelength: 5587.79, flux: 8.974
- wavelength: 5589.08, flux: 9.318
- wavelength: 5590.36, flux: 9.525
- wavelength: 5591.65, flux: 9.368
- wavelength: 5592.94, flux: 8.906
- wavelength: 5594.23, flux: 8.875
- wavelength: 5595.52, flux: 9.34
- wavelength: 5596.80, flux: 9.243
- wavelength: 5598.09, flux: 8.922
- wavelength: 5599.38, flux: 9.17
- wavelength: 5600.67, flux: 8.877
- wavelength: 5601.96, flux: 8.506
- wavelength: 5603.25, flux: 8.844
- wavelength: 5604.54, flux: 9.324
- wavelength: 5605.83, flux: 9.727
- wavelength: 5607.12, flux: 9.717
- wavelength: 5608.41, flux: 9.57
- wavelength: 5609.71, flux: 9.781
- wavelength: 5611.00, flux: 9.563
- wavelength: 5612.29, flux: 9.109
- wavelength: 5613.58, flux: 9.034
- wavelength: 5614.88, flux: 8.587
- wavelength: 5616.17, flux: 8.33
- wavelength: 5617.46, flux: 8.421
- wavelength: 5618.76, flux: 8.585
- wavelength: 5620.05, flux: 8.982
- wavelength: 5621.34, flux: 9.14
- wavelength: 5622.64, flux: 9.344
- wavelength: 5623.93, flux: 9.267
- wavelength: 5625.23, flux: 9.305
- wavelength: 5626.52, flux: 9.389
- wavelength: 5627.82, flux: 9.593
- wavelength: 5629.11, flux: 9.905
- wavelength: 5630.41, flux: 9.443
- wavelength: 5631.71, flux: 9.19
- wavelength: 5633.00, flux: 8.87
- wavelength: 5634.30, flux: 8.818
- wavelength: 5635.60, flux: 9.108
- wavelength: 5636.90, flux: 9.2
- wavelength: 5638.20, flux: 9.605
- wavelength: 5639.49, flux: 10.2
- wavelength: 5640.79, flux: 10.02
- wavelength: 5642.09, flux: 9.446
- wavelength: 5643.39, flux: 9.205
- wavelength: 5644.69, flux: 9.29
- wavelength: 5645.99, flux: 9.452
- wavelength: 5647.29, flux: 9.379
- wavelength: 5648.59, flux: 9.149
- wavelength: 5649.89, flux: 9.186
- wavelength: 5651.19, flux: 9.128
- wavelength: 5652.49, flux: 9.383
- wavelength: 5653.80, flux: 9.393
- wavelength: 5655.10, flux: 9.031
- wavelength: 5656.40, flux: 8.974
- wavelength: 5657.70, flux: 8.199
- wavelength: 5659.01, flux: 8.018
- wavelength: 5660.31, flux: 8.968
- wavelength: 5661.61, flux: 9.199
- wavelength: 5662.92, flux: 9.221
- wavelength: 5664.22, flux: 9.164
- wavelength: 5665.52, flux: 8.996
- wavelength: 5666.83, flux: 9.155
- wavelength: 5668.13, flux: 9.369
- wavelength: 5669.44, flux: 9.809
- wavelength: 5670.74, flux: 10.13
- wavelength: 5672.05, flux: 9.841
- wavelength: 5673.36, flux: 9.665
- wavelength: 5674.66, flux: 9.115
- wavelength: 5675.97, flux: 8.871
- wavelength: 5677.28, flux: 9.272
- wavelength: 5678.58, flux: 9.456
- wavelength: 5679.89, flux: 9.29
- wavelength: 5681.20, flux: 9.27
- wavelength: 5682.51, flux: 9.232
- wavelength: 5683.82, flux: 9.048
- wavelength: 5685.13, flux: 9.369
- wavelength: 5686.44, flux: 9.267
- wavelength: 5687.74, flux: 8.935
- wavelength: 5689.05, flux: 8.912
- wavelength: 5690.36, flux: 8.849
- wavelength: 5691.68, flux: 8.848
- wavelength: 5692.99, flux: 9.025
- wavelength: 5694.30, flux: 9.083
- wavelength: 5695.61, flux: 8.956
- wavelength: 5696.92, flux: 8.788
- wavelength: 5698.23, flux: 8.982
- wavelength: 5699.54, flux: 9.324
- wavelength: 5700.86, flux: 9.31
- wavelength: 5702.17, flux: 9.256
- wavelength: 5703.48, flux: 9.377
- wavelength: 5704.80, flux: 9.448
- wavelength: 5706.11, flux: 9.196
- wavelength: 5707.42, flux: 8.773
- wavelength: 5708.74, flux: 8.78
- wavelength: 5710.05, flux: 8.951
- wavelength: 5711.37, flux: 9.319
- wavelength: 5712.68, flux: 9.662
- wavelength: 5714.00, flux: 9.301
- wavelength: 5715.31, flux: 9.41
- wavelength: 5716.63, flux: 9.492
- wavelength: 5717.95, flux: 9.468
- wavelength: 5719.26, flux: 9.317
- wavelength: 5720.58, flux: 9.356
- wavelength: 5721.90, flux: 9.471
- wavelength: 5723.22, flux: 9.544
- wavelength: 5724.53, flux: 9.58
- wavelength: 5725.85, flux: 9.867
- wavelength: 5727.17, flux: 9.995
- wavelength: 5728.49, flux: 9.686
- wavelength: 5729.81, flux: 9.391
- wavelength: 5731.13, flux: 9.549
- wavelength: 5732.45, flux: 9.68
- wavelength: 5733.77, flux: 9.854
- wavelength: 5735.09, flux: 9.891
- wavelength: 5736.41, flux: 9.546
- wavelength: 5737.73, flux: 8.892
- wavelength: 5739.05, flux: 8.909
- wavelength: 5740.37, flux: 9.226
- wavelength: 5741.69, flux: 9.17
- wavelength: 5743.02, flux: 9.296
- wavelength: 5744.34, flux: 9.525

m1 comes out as 0.9 Angstrom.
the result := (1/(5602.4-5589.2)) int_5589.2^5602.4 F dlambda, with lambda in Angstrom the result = 9.09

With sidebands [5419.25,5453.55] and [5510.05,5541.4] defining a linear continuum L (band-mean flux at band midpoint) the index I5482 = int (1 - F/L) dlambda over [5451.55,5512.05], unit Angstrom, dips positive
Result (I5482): 0.5 Angstrom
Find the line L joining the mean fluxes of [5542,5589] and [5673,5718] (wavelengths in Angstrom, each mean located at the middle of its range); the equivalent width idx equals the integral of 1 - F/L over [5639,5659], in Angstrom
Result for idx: -0.1 Angstrom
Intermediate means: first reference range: 9.25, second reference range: 9.17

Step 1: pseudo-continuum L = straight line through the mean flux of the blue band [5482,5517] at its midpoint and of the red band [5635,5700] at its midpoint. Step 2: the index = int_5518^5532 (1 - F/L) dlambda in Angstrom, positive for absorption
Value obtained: 0.3 Angstrom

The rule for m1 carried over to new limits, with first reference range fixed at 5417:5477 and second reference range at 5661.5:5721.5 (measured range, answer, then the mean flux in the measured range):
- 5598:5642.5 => 0.3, 9.23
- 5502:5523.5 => 0.3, 9.24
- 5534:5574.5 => 0.2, 9.28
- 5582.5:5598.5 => 0.3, 9.16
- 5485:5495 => -0.3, 9.65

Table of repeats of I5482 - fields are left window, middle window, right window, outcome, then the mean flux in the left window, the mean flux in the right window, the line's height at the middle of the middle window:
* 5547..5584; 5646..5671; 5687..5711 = -0.09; 9.26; 9.05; 9.11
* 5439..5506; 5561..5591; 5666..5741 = 0.58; 9.42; 9.32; 9.37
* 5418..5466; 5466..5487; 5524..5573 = 0.55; 9.47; 9.28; 9.41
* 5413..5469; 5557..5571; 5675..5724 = 0.41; 9.5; 9.2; 9.35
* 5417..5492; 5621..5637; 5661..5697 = -0.03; 9.4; 9.23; 9.27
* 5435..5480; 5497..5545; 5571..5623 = -0.29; 9.42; 9.18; 9.31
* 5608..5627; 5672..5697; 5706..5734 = 0.45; 9.08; 9.44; 9.31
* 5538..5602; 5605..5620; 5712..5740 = 0.32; 9.25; 9.52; 9.32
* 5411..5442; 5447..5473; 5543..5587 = 0.18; 9.53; 9.25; 9.46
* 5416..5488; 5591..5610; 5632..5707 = 0.14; 9.4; 9.21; 9.27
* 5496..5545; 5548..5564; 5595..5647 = 0.09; 9.37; 9.24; 9.32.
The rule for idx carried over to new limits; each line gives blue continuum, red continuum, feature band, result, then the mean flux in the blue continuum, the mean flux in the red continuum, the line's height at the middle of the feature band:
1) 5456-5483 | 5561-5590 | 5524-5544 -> -0.59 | 9.21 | 9.19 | 9.2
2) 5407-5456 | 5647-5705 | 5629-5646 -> -0.34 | 9.43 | 9.17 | 9.21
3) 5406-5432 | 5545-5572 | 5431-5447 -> -0.73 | 9.29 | 9.15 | 9.27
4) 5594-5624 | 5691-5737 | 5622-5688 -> -0.50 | 9.1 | 9.36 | 9.21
